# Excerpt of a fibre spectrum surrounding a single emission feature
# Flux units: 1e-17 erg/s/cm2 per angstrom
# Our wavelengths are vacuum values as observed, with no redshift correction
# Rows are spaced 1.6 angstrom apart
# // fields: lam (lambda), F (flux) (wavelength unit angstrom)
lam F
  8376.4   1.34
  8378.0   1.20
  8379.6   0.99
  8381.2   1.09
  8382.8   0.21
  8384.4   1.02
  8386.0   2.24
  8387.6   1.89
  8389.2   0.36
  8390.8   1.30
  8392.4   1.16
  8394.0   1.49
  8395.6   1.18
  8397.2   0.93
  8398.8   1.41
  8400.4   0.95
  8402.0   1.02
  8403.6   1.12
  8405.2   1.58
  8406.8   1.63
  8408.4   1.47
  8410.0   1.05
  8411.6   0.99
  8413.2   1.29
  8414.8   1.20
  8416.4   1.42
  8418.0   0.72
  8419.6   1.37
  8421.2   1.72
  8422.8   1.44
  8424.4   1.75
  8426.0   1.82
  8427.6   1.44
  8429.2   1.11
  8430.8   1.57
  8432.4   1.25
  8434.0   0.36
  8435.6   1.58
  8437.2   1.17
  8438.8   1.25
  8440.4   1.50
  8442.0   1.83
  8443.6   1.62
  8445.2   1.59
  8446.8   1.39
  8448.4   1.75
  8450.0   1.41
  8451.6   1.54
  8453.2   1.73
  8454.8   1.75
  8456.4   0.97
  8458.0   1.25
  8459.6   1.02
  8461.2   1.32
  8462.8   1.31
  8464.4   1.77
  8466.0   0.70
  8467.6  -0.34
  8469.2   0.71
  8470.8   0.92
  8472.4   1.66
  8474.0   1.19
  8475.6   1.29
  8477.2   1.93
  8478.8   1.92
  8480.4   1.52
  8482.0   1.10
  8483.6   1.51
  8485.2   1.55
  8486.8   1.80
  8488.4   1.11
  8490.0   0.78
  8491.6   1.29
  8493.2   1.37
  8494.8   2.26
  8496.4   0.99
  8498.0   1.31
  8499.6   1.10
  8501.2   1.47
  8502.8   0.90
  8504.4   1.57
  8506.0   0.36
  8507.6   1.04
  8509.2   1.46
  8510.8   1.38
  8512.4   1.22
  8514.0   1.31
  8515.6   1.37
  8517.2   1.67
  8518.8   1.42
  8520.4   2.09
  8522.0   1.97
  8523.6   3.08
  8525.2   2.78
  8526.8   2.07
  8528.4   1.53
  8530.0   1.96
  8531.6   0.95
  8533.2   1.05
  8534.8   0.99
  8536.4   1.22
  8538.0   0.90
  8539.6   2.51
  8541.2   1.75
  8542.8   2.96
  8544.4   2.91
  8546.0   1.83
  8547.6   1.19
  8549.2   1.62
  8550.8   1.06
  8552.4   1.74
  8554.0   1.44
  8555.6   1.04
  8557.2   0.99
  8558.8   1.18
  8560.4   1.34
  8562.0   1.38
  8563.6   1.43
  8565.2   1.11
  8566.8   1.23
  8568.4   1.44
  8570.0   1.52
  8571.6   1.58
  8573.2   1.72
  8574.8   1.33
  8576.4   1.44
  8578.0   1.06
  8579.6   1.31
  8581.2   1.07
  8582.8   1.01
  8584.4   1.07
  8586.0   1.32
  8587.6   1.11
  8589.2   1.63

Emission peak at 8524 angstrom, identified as [S II]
